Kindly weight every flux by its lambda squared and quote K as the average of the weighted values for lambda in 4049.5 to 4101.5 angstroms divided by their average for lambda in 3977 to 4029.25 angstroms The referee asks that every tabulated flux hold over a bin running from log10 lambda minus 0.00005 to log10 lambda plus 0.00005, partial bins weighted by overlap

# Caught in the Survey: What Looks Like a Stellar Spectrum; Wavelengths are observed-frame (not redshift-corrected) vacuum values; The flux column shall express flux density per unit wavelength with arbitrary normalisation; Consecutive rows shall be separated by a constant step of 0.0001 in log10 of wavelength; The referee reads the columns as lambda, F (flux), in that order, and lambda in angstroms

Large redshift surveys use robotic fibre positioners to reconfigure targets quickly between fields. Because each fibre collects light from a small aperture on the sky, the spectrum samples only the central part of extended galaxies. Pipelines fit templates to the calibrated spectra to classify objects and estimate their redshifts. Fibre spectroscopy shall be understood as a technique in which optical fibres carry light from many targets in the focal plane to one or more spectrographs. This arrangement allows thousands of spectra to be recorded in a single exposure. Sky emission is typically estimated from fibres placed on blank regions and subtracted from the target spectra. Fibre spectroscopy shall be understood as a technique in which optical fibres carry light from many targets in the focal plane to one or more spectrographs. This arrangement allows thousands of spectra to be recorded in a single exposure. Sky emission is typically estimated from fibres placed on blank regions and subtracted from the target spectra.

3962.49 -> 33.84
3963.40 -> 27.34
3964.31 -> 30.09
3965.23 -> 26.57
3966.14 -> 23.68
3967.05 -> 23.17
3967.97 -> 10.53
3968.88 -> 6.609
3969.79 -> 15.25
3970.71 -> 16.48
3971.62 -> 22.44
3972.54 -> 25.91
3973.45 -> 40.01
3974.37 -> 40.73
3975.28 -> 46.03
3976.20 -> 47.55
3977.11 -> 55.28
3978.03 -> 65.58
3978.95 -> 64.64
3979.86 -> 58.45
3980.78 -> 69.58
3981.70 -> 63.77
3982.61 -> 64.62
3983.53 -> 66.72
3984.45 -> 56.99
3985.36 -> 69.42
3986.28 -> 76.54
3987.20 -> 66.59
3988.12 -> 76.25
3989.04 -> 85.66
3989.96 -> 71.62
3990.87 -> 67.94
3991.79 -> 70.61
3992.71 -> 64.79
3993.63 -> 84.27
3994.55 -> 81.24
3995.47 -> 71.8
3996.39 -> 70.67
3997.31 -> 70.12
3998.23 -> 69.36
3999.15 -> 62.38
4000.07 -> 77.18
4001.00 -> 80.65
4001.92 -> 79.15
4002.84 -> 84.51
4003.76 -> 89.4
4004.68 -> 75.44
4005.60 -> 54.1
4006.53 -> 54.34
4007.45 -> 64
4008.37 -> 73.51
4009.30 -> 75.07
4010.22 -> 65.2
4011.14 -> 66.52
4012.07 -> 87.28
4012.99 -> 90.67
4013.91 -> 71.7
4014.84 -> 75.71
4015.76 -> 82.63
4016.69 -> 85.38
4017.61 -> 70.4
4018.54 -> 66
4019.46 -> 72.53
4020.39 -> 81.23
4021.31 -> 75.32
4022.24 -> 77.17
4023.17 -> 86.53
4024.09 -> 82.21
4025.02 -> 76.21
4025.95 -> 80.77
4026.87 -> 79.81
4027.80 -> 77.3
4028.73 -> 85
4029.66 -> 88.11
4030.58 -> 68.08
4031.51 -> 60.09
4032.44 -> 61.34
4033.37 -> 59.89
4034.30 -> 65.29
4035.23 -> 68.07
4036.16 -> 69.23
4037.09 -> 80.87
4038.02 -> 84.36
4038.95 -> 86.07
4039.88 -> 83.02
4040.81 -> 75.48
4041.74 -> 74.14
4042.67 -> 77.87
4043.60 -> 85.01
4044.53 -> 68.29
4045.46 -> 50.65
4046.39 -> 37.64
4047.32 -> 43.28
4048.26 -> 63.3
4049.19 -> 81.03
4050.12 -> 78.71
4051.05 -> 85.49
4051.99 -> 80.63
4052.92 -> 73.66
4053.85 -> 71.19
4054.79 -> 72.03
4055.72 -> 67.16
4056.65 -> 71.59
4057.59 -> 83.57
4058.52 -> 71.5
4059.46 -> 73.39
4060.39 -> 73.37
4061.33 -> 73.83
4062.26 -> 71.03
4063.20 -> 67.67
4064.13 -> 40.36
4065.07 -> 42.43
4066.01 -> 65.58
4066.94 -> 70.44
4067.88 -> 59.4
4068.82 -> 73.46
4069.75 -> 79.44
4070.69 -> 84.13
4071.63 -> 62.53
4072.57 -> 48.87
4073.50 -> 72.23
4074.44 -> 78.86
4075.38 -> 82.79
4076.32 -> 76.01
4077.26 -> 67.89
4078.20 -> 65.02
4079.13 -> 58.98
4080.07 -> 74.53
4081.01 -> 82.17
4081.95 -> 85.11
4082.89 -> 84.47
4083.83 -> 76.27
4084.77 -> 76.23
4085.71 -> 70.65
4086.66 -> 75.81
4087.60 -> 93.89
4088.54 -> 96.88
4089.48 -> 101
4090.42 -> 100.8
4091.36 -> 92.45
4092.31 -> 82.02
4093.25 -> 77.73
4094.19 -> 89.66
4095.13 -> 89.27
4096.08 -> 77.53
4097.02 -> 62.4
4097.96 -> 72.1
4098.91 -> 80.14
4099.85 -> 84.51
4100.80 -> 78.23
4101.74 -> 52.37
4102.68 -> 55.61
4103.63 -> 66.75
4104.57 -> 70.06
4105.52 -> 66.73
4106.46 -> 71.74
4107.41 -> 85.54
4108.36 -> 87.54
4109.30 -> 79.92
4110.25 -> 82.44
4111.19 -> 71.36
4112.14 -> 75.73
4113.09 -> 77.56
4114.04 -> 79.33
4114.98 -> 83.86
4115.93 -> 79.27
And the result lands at 1.07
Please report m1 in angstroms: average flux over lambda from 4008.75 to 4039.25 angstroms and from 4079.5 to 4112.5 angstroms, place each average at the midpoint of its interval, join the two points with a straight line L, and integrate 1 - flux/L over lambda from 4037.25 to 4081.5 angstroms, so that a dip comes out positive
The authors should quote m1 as 3.9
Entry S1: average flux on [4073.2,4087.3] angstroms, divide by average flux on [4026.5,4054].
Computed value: 1.05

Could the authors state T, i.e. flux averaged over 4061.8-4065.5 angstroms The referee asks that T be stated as 55.4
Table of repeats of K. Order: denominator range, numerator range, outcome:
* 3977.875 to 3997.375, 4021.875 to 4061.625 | 1.08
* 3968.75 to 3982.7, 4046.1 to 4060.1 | 1.66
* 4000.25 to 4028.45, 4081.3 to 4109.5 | 1.09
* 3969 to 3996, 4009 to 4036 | 1.31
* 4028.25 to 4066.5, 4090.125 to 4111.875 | 1.13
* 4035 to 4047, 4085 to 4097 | 1.22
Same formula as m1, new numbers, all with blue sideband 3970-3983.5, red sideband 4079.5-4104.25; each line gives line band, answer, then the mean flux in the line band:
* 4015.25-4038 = -4.83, 75.2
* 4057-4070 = 0.84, 67.4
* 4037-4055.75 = -1.38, 72.3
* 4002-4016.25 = -4.17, 74.2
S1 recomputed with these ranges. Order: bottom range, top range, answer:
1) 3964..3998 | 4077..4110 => 1.46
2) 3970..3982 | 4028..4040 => 1.58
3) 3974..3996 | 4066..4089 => 1.13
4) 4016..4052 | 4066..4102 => 1.05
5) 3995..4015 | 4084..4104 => 1.09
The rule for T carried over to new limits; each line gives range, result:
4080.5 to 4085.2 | 80.8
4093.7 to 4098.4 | 78.3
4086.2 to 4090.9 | 93.9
